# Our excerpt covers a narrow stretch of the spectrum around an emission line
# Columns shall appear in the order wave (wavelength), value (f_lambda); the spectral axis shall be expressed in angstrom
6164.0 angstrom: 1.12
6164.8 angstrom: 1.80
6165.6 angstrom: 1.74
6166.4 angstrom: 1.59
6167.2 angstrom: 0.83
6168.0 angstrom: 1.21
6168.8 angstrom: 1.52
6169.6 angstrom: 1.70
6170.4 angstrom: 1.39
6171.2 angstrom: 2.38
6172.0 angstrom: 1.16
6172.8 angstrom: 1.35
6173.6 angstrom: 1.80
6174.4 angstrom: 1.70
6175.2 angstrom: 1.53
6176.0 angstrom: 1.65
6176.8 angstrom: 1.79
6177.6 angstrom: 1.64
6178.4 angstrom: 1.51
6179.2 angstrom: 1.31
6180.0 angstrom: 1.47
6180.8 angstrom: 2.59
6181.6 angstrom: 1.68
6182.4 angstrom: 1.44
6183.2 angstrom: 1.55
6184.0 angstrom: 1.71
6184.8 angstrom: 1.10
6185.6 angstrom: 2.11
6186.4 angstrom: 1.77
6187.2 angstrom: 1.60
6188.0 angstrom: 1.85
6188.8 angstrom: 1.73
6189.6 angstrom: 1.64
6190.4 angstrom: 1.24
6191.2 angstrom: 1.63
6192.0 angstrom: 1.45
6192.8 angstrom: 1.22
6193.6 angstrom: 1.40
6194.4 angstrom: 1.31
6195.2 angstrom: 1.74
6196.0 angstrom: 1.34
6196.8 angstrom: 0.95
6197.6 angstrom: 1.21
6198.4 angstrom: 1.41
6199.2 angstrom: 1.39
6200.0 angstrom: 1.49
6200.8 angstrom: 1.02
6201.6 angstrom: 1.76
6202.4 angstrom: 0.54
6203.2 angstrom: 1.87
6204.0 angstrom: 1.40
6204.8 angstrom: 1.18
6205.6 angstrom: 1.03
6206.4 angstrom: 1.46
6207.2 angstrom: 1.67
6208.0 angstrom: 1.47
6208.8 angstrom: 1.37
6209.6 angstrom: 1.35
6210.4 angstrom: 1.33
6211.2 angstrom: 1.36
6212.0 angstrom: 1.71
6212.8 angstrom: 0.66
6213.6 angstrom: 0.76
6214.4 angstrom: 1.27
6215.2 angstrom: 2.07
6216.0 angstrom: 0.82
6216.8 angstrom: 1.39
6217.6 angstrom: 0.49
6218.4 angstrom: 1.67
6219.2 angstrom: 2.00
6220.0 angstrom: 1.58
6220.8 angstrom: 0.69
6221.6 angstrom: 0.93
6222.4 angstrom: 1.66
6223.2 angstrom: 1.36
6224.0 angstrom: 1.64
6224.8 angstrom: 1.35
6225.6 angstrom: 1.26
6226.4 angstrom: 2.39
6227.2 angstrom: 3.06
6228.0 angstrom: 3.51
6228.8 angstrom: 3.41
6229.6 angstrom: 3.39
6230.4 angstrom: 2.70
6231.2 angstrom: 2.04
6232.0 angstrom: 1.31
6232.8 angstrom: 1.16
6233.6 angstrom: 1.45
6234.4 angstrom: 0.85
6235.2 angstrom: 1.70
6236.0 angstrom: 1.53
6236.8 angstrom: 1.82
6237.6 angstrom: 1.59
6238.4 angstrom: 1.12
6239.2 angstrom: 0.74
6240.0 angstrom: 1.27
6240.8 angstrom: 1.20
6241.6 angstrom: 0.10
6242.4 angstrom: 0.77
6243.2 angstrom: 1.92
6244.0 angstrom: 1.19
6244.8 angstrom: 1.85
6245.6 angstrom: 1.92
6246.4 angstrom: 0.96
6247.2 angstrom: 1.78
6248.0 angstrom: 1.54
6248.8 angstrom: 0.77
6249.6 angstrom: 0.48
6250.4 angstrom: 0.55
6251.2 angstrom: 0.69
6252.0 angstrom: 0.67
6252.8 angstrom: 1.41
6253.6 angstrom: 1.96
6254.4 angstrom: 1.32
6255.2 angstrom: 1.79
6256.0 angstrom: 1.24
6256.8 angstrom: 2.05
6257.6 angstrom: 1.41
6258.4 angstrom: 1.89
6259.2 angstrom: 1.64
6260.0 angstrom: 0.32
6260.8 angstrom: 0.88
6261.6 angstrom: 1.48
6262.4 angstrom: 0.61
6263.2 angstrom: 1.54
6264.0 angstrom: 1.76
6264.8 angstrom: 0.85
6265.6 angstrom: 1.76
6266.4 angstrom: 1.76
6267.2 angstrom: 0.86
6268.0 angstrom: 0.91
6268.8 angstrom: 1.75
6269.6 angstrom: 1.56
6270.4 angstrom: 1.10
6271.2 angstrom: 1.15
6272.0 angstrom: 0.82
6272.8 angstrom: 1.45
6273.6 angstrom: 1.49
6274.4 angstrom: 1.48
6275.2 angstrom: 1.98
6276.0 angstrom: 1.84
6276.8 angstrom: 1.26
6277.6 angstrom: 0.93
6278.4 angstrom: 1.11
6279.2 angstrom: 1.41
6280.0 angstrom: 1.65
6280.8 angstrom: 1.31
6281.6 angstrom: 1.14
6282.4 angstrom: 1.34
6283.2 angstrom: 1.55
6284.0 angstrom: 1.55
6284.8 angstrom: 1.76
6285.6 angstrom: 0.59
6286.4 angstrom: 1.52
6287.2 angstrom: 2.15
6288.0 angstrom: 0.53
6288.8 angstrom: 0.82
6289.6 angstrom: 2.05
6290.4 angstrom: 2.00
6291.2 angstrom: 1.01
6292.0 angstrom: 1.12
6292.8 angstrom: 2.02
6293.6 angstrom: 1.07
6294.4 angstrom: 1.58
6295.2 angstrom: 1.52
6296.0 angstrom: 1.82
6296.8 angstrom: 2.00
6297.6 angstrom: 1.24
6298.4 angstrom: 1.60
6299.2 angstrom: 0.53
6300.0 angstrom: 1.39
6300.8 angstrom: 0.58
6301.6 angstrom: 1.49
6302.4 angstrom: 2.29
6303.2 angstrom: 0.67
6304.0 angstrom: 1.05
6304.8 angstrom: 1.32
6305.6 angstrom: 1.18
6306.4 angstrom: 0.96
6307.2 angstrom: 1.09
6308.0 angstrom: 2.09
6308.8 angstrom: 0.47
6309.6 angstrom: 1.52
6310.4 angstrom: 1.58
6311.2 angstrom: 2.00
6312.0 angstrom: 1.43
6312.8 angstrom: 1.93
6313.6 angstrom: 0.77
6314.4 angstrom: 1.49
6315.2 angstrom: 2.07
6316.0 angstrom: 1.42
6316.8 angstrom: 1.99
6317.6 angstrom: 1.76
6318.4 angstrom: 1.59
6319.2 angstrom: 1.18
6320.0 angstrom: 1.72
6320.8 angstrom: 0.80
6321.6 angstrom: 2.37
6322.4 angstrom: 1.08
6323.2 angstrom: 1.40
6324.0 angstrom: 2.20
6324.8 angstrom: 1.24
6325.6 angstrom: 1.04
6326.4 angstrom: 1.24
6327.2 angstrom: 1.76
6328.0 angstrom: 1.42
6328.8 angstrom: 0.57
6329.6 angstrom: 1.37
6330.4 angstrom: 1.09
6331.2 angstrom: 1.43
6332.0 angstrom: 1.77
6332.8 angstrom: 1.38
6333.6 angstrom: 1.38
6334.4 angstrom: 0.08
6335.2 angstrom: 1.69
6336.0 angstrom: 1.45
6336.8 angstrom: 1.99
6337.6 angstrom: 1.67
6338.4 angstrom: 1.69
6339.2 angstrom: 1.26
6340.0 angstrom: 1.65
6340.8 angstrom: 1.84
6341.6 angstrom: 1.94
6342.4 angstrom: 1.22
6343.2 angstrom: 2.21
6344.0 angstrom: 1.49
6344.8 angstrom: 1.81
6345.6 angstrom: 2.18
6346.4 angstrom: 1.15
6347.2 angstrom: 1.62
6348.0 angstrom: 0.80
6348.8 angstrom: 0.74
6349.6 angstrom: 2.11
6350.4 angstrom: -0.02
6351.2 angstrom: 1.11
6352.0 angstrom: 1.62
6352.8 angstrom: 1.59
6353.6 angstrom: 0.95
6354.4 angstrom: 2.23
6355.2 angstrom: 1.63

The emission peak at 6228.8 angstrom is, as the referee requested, Hbeta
